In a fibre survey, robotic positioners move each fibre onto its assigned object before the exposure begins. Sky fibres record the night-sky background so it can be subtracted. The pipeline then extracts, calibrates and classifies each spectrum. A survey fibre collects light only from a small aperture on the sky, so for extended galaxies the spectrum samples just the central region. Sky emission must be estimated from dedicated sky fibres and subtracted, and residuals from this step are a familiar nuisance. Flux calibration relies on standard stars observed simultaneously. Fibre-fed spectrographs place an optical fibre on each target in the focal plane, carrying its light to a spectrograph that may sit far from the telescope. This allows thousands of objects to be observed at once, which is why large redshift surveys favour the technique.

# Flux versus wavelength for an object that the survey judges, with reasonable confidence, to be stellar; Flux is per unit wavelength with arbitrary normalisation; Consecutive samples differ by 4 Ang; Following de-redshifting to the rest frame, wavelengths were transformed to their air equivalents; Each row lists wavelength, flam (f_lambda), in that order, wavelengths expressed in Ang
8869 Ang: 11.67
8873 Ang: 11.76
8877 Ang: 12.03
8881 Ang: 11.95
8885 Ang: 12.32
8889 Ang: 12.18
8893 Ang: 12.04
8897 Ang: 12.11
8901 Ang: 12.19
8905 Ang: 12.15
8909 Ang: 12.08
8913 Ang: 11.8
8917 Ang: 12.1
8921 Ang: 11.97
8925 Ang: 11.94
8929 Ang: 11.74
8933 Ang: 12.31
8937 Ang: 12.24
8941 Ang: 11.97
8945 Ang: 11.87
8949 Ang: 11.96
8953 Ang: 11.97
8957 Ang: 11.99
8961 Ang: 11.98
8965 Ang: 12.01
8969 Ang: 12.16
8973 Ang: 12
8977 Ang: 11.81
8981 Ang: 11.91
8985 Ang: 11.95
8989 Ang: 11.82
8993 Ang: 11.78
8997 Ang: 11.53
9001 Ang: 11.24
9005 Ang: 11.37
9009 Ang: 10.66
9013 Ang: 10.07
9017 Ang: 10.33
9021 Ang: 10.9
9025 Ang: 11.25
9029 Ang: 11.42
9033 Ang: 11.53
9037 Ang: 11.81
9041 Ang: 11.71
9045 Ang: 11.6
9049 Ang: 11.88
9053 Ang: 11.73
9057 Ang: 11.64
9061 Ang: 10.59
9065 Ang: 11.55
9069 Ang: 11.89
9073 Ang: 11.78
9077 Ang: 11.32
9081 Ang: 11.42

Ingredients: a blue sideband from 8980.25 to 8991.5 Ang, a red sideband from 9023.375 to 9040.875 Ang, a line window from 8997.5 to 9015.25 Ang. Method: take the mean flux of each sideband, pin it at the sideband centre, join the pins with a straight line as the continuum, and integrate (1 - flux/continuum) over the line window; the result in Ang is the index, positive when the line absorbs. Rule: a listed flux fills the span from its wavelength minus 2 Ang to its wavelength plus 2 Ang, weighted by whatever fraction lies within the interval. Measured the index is 1.3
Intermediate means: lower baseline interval 11.9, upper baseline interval 11.5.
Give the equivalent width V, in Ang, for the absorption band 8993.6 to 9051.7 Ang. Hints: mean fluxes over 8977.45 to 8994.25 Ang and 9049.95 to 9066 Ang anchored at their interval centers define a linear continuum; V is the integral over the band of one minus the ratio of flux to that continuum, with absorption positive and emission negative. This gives 1.8 Ang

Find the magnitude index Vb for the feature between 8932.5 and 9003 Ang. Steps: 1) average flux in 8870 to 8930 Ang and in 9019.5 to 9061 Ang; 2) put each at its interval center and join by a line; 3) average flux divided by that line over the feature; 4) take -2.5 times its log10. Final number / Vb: -0.01 mag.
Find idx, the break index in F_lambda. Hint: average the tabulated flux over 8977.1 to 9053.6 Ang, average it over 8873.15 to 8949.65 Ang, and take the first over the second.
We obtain 0.95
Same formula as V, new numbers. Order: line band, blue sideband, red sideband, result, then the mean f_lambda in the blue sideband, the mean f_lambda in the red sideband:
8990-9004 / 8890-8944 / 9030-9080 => 0.3 Ang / 12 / 11.6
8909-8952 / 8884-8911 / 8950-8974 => 0.3 Ang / 12.1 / 12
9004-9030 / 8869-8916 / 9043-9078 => 1.9 Ang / 12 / 11.6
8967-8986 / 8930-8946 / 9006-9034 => -0.7 Ang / 12.1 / 10.9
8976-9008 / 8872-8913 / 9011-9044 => -0.7 Ang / 12.1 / 11.1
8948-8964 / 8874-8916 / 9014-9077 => -0.2 Ang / 12.1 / 11.4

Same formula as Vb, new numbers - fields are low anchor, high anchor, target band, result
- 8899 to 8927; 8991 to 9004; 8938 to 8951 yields -0.01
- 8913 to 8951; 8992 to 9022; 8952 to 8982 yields -0.04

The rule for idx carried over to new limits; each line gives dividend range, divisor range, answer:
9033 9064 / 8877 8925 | 0.96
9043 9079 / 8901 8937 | 0.96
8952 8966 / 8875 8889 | 0.99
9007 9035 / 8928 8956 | 0.91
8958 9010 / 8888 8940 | 0.97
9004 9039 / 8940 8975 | 0.92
